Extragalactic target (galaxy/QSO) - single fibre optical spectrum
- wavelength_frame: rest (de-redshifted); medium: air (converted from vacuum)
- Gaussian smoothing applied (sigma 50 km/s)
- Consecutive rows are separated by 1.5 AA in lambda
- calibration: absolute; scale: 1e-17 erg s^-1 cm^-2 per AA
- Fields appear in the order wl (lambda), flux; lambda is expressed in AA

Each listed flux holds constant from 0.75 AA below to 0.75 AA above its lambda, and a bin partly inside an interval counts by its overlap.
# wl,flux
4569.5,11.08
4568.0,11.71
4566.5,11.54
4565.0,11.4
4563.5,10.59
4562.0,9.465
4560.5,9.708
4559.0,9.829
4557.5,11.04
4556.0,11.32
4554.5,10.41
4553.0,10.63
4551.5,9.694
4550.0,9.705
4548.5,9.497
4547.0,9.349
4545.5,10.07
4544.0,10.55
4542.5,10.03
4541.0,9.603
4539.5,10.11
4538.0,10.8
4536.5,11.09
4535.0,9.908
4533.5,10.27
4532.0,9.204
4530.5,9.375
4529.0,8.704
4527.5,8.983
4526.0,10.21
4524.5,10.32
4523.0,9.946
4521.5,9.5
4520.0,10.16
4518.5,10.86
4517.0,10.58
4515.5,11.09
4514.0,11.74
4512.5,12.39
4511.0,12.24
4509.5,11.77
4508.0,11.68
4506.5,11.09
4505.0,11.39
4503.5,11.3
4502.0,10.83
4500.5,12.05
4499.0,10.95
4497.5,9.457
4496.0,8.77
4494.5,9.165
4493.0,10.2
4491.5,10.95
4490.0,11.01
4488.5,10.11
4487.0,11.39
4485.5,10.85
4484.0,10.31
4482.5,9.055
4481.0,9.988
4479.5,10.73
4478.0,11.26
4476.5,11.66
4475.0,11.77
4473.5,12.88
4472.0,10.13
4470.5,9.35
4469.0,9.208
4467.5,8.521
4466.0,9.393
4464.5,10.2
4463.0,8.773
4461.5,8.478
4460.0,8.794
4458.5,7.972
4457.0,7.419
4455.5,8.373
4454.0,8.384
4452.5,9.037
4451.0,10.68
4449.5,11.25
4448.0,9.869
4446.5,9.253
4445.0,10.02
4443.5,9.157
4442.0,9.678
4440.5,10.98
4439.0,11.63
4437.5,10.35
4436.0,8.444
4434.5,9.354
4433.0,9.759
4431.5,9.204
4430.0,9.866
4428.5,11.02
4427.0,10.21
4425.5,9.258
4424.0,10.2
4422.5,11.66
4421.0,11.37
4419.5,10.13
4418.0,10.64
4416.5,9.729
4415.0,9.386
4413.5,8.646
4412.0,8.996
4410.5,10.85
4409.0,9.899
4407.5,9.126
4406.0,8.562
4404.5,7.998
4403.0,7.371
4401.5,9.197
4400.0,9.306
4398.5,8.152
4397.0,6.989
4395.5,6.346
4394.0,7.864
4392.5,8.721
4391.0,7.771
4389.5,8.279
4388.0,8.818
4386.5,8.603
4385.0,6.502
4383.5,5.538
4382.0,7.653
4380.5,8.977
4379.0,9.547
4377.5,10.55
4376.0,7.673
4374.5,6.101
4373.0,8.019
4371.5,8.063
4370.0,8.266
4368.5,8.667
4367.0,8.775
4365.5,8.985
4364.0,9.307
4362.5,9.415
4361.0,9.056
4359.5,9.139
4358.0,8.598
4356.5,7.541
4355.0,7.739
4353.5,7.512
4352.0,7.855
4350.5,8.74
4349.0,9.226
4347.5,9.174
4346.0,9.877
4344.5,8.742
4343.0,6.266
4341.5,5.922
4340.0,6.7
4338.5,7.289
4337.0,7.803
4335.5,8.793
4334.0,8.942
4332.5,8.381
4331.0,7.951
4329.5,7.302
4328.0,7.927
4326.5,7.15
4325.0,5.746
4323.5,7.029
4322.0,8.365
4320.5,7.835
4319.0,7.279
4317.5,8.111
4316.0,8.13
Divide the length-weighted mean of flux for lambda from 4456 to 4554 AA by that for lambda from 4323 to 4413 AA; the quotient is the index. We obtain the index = 1.25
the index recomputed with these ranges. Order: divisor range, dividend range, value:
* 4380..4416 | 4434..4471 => 1.13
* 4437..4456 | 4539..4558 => 1.02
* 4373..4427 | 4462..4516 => 1.21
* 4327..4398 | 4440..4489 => 1.21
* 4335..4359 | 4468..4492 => 1.33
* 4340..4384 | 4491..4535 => 1.27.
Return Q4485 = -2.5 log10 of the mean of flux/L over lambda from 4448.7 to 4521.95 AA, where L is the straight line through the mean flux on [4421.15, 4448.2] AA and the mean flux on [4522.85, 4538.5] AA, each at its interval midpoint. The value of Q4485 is -0.04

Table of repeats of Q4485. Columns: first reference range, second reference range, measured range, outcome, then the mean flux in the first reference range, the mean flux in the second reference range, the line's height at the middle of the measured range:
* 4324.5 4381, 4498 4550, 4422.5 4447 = -0.07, 8.21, 10.5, 9.31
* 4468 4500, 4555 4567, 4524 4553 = 0.07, 10.4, 10.6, 10.5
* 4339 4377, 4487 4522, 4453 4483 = 0.07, 8.22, 10.9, 10.2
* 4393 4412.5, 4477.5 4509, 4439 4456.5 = -0.02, 8.51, 10.6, 9.55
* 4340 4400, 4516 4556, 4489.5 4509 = -0.12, 8.17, 10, 9.61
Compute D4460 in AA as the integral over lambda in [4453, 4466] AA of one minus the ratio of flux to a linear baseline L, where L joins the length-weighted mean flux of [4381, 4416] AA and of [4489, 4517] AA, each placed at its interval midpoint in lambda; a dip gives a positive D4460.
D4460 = 1.7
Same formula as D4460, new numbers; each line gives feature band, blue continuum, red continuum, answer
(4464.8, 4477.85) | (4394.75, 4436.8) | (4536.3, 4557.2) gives -0.9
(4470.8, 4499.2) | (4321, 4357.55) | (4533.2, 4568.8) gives -2.9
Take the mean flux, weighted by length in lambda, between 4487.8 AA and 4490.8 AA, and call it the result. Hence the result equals 10.6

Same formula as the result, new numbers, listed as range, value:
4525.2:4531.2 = 9.33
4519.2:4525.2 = 9.99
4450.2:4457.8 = 8.79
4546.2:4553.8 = 9.78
